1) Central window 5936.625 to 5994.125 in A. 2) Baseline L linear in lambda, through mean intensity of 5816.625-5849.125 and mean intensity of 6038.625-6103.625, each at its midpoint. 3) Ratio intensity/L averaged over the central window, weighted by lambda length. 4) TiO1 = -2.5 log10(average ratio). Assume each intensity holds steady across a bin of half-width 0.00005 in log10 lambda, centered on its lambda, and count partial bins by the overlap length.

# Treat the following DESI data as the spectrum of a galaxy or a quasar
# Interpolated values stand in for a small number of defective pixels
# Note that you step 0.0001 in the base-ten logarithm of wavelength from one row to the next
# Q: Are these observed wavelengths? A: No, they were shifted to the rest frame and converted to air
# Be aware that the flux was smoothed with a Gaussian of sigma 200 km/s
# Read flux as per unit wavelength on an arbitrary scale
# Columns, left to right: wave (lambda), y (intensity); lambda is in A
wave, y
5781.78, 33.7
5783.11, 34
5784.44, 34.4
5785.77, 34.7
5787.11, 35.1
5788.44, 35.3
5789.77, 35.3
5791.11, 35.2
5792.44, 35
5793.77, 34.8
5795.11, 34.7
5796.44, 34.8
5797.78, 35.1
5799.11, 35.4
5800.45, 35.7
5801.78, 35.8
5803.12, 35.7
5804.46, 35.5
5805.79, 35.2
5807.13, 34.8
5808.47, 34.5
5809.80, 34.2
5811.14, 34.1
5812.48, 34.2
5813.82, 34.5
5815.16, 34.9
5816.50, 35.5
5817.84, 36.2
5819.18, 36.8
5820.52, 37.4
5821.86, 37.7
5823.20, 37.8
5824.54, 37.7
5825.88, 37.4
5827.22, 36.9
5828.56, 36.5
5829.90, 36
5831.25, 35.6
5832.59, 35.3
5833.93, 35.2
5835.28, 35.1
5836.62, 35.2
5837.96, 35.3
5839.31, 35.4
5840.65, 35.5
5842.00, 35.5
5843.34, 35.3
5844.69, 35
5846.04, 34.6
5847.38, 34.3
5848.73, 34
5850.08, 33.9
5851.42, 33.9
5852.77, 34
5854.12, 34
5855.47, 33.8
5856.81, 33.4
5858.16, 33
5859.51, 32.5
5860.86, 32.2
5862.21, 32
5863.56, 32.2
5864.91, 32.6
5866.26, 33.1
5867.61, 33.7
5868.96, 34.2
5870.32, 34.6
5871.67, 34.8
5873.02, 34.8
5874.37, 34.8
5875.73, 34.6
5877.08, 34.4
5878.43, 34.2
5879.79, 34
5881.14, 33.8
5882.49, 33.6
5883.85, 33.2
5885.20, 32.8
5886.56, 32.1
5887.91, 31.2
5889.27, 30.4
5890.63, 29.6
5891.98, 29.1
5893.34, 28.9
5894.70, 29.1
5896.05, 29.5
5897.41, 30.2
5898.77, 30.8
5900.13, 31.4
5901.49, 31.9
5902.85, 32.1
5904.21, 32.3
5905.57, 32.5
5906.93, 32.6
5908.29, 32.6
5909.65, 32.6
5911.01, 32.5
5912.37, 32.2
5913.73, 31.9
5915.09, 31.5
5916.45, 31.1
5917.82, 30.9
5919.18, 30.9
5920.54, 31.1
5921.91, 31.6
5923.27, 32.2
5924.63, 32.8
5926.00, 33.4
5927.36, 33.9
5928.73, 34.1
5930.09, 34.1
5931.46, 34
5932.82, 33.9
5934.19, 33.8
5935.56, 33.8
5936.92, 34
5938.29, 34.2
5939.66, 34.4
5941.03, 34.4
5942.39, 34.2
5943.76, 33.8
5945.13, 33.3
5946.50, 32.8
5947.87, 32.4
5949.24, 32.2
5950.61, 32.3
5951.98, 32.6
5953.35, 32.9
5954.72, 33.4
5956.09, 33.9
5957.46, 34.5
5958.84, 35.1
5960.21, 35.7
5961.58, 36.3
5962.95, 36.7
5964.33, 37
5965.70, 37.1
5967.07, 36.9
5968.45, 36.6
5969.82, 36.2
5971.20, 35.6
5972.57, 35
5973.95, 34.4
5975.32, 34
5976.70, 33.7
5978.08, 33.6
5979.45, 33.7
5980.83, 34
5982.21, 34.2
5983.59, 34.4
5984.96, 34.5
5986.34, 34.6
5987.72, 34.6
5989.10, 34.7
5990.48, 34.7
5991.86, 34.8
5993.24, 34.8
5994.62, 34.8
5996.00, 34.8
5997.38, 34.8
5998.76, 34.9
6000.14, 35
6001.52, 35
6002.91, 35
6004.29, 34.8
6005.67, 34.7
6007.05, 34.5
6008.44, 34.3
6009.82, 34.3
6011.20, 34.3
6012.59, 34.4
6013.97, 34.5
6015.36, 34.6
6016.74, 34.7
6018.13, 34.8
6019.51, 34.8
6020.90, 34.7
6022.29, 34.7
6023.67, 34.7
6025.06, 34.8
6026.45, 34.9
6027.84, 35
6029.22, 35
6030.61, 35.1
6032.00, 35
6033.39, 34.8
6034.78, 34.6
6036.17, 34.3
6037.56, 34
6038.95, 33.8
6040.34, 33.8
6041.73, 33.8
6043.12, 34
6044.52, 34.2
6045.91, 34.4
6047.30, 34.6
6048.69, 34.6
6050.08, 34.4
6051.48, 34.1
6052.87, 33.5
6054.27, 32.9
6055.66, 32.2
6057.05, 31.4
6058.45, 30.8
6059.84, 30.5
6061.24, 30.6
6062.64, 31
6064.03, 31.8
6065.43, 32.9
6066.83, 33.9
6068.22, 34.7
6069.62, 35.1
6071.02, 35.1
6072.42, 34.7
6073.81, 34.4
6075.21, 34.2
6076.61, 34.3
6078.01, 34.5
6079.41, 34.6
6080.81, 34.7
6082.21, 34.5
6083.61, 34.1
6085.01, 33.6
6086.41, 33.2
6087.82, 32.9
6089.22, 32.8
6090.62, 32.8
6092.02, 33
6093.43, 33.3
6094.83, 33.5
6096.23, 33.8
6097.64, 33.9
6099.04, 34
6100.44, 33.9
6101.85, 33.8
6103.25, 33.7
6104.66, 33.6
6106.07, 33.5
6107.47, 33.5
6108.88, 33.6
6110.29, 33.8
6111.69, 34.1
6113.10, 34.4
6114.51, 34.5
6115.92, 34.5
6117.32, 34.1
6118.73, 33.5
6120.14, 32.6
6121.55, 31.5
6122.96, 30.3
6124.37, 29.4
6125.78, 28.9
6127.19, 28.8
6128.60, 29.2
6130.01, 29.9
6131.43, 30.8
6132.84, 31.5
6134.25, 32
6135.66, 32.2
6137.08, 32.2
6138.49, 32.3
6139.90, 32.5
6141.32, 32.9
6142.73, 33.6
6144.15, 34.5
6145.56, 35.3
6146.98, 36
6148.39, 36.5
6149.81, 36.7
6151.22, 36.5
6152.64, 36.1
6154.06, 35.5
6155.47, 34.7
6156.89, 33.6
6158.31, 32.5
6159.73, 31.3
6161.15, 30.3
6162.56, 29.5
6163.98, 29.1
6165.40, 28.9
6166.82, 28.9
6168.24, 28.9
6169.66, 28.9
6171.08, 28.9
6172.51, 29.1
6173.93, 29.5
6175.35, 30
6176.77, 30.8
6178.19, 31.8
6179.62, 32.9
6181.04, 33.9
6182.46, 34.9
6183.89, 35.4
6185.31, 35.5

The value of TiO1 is 0.00 mag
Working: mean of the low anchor 35.9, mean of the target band 34.5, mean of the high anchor 33.5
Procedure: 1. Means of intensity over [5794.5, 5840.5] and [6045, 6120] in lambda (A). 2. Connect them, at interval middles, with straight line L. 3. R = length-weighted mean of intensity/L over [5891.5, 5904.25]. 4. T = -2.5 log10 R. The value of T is 0.15 mag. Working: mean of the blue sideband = 35.7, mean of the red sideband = 33.6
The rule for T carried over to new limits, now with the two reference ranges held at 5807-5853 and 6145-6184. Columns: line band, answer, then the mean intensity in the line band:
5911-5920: 0.103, 31.5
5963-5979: -0.042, 35.5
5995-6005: -0.033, 34.9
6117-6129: 0.063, 30.9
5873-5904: 0.096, 32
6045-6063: 0.020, 32.7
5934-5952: 0.030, 33.5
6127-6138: 0.057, 30.9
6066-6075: -0.046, 34.6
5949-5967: -0.016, 34.7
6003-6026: -0.029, 34.6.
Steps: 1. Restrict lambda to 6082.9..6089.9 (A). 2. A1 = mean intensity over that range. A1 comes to 33.3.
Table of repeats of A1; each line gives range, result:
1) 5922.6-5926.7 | 32.8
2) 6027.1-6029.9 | 35.1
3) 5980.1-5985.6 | 34.3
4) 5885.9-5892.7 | 30.5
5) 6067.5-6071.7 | 35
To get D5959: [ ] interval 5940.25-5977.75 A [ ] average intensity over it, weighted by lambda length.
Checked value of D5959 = 34.5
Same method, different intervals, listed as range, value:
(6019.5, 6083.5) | 33.9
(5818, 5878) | 34.8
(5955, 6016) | 34.9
